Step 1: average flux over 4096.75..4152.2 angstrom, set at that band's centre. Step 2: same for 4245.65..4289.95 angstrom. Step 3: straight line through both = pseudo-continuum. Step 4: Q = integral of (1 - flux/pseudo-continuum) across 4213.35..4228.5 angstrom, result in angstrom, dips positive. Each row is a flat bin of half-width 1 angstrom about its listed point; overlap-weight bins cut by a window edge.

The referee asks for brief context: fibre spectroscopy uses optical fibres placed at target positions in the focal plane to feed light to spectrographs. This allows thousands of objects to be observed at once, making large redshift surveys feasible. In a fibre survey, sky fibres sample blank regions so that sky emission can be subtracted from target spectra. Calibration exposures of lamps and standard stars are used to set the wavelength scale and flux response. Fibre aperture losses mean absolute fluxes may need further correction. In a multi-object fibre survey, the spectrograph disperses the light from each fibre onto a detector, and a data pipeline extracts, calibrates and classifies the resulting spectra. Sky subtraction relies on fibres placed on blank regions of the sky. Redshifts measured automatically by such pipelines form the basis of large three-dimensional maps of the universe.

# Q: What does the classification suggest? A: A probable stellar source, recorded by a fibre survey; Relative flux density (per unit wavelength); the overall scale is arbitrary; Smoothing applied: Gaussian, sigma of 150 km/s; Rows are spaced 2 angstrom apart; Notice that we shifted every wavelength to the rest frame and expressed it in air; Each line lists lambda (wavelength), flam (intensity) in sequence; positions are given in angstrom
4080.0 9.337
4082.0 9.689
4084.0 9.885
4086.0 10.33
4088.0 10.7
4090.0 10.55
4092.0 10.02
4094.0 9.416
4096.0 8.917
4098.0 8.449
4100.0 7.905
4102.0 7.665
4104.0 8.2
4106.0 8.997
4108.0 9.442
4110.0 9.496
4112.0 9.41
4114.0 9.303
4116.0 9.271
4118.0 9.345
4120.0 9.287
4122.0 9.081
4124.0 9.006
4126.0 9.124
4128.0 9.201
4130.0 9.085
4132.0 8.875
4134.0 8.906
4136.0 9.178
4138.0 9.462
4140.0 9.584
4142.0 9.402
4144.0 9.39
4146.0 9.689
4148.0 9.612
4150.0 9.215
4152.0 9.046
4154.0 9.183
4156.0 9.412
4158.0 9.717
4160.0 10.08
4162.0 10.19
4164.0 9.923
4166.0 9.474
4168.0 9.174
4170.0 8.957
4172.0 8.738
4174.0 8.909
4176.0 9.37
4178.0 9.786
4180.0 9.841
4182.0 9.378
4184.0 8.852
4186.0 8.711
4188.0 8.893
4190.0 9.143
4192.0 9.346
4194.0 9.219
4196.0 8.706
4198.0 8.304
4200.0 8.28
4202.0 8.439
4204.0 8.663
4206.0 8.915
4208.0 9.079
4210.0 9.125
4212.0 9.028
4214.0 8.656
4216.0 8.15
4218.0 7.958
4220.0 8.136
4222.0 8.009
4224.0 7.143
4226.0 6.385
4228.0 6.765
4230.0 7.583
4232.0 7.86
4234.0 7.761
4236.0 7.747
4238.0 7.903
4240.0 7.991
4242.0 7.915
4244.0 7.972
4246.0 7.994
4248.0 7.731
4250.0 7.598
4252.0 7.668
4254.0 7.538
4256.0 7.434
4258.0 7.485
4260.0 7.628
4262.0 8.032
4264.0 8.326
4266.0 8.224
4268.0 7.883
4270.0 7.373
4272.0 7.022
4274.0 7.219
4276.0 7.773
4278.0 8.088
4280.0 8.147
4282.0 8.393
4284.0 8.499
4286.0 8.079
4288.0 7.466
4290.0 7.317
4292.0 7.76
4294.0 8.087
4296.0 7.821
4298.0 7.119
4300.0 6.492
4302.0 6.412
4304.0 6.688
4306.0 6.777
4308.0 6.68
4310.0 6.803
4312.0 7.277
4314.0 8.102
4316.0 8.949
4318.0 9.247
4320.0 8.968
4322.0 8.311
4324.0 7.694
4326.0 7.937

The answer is 1.0 angstrom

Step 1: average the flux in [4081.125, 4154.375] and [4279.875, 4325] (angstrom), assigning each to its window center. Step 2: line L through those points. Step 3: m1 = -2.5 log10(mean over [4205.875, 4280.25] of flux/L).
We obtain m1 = 0.05 mag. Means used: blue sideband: 9.28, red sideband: 7.69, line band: 7.86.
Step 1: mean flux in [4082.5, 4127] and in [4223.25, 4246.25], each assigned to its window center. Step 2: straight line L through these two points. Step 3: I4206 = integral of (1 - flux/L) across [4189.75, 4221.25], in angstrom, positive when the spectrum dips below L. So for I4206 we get -2.9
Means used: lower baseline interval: 9.27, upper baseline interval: 7.58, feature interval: 8.68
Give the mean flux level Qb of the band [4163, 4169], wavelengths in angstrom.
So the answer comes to 9.52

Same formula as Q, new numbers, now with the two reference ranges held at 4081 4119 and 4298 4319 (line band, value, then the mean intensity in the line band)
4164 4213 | -3.2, 9.03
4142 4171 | -2.4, 9.5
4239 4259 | 0.4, 7.73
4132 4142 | -0.3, 9.25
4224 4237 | 1.2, 7.33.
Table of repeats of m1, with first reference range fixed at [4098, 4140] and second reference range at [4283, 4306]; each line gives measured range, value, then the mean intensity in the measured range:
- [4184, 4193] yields -0.08 mag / 9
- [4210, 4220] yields -0.05 mag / 8.48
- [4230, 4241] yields 0.02 mag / 7.83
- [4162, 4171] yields -0.11 mag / 9.47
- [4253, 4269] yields -0.02 mag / 7.82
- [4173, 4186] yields -0.10 mag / 9.31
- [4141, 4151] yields -0.08 mag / 9.46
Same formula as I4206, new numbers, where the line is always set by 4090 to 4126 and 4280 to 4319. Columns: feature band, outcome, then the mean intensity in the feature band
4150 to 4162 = -1.2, 9.52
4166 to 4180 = -1.1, 9.23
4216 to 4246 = 1.6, 7.68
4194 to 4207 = -0.4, 8.6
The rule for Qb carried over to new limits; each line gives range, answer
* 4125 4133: 9.07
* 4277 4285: 8.28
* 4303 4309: 6.71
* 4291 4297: 7.89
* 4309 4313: 7.04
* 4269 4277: 7.35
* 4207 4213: 9.08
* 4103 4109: 8.88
